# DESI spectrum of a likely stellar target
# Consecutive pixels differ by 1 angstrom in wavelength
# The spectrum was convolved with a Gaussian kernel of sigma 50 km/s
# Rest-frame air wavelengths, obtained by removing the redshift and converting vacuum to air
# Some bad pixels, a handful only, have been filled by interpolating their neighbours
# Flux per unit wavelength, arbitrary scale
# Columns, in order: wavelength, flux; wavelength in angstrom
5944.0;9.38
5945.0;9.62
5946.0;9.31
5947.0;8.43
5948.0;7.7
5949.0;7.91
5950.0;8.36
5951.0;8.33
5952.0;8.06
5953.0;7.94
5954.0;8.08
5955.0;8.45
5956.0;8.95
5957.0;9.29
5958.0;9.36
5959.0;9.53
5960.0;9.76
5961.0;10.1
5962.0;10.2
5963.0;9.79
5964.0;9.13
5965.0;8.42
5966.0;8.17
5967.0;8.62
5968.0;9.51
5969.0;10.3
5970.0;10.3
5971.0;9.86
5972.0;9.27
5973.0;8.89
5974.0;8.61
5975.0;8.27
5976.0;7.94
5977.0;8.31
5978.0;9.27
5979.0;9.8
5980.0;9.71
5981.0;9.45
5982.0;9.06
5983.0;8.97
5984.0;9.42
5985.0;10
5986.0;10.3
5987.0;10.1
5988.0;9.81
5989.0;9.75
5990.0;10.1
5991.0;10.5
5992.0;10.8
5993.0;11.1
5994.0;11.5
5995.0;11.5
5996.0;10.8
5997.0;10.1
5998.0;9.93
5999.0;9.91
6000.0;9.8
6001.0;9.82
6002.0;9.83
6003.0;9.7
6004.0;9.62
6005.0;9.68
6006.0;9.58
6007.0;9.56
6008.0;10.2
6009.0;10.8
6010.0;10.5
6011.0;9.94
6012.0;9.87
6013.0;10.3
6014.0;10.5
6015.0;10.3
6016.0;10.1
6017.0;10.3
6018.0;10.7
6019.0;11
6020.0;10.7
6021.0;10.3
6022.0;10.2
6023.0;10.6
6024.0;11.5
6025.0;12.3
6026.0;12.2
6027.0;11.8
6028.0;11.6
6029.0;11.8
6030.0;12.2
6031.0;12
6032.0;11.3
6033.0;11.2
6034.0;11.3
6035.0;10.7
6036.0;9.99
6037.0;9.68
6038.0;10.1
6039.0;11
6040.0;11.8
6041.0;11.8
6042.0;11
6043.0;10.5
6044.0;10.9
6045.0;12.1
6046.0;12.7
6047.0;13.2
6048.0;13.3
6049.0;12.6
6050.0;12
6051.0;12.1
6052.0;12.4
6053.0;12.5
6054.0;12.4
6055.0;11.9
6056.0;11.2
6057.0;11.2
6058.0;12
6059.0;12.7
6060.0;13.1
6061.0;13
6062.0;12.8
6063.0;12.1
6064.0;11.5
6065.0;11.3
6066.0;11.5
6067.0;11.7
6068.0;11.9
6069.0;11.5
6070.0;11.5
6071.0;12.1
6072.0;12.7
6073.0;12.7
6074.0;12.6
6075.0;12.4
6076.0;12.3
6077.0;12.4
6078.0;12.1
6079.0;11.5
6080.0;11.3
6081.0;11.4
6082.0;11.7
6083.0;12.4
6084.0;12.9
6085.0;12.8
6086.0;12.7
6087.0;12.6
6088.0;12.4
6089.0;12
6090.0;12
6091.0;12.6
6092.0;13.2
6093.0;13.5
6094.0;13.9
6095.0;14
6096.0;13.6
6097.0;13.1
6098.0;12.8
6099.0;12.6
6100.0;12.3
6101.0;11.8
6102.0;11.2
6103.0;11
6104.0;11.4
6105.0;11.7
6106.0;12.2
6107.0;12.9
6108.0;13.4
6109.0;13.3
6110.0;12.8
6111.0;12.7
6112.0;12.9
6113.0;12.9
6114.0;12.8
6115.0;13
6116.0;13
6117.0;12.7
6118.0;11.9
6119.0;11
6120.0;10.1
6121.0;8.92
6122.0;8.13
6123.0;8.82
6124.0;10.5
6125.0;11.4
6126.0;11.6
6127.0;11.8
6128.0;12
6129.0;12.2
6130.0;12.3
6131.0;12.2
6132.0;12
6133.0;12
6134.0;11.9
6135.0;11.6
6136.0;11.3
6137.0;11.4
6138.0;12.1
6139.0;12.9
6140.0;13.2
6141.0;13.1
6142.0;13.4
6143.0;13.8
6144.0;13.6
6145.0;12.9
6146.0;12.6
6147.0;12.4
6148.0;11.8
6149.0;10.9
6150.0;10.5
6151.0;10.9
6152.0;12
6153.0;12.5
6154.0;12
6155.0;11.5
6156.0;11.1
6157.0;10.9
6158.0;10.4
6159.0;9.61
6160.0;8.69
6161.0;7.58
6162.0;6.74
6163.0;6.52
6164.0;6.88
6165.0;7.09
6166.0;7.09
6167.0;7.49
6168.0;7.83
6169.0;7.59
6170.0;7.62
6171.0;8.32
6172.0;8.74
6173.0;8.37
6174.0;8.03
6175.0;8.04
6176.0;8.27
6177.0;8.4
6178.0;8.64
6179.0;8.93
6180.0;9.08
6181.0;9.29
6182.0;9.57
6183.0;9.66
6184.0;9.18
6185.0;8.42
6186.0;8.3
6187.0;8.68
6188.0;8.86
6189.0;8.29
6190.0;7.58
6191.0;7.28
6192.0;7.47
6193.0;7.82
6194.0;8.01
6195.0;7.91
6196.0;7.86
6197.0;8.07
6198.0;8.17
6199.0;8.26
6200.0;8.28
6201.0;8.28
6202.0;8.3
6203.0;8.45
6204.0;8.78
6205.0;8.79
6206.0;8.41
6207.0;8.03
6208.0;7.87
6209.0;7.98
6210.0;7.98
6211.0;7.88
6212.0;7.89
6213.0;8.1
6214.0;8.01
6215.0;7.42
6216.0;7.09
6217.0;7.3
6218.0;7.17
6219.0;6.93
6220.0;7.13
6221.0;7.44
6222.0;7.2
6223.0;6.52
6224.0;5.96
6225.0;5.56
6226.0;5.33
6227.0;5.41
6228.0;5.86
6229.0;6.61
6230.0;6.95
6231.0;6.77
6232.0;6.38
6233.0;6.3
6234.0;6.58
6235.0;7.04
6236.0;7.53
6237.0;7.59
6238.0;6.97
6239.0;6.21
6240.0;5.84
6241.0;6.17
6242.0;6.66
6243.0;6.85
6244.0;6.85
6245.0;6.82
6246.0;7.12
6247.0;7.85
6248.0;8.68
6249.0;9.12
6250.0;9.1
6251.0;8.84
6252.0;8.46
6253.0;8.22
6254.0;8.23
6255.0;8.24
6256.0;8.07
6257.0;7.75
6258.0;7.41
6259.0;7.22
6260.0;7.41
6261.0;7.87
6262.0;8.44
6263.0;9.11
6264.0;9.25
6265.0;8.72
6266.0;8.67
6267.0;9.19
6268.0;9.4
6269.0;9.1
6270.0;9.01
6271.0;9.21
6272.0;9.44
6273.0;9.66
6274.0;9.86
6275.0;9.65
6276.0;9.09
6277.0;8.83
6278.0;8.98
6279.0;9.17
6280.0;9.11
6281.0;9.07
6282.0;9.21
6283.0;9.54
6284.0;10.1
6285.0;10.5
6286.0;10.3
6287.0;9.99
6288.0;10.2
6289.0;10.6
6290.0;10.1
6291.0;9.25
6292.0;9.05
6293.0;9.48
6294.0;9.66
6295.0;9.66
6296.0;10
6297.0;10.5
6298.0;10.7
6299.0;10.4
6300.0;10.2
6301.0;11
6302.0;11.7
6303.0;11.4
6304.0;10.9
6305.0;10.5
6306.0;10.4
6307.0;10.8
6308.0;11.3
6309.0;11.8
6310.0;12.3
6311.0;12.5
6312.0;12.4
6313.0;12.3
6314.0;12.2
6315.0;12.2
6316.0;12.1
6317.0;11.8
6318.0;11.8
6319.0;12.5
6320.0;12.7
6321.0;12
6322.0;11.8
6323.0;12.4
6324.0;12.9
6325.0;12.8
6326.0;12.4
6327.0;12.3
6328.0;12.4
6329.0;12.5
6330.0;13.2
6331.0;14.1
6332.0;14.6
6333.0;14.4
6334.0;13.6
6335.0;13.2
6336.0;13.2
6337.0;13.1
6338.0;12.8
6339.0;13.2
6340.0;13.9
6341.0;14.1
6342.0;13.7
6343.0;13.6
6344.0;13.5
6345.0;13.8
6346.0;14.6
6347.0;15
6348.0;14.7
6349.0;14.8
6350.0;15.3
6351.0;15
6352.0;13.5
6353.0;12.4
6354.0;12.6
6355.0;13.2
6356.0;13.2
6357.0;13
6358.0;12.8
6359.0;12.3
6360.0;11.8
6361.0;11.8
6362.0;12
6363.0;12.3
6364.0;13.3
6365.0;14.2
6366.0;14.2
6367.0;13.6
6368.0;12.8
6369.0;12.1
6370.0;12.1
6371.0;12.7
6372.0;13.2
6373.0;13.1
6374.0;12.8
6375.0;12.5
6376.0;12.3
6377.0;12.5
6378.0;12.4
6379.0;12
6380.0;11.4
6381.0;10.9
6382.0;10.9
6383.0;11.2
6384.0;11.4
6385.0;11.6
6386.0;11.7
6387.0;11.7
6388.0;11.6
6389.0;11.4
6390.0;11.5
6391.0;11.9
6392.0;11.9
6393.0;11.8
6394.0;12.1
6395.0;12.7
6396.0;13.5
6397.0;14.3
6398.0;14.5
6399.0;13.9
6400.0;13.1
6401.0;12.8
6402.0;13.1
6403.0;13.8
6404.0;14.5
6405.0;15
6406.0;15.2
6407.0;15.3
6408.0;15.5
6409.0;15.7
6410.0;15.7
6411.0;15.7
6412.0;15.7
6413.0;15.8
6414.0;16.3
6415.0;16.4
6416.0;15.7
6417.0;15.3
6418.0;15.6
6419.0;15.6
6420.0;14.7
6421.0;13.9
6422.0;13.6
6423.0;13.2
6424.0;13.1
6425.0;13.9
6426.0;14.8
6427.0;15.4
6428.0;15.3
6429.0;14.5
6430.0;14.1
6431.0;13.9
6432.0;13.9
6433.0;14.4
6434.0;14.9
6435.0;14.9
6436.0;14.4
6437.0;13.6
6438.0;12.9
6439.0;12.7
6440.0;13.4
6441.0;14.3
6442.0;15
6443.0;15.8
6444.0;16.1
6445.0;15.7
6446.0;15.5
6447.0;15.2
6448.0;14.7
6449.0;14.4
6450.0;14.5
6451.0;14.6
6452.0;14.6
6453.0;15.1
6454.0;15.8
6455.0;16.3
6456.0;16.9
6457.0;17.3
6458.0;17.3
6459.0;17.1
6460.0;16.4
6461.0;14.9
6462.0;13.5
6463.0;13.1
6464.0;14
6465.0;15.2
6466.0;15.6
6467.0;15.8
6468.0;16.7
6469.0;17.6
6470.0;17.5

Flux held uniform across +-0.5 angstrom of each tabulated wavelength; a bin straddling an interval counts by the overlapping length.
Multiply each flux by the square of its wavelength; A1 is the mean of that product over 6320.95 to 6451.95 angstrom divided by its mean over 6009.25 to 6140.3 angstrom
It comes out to 1.27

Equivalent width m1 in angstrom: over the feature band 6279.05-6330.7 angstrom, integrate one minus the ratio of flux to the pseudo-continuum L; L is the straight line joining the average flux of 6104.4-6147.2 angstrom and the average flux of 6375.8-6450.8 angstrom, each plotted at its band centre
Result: 8.2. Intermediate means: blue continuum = 12.1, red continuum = 13.9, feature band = 11.1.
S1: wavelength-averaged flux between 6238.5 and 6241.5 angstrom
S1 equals 6.07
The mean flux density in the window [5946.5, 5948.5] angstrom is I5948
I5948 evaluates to 8.06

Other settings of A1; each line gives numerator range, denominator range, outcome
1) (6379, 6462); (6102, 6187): 1.46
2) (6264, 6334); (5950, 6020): 1.24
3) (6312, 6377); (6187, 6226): 1.77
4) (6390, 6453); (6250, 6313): 1.56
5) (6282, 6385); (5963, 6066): 1.27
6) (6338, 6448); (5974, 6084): 1.39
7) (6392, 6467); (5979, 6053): 1.56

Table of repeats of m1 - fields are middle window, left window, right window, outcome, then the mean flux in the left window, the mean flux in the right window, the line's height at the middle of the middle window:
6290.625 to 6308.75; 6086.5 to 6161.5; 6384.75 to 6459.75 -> 4.04 angstrom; 11.9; 14.4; 13.4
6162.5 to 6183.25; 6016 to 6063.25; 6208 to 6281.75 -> 2.17 angstrom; 11.6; 7.77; 9.11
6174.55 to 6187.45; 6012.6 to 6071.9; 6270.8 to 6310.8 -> 2.32 angstrom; 11.5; 10.1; 10.7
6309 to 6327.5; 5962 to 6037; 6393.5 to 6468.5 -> 1.76 angstrom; 10.1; 14.8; 13.6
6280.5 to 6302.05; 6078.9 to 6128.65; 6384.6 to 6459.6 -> 5.51 angstrom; 12.1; 14.4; 13.5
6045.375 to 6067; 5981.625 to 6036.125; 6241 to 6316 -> -4.02 angstrom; 10.5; 9.49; 10.3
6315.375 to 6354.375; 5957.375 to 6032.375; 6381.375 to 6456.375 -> 0.16 angstrom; 10.1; 14.1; 13.3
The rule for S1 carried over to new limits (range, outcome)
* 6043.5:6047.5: 12.2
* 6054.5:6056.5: 11.6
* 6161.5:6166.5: 6.86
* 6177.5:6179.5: 8.79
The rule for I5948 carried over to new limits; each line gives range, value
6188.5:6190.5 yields 7.93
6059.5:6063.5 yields 12.8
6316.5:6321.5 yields 12.2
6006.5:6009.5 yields 10.2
